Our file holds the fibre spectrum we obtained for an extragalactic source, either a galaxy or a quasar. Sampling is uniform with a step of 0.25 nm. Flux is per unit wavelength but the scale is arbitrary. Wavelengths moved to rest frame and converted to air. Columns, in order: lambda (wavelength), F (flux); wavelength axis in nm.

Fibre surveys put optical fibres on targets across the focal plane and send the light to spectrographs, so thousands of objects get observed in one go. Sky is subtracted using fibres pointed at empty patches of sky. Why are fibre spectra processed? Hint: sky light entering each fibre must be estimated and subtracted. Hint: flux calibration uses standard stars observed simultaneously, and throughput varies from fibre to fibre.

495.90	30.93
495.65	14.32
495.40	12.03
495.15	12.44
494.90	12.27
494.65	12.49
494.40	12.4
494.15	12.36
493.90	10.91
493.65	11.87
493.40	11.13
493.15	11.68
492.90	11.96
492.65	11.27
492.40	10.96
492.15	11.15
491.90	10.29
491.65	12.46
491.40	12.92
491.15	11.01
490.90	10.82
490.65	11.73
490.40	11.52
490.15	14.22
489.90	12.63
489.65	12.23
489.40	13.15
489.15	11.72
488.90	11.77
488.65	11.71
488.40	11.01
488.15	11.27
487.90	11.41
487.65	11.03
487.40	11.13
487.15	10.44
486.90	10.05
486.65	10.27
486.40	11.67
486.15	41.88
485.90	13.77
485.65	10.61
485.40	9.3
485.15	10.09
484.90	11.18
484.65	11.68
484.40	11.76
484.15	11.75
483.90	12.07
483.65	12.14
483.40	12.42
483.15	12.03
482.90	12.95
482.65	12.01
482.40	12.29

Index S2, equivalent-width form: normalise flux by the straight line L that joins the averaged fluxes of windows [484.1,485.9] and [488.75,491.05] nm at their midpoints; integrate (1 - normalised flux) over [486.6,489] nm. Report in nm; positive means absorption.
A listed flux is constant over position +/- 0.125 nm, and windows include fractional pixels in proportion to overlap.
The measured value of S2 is 0.14 nm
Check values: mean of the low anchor 11.1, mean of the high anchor 12.2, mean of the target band 11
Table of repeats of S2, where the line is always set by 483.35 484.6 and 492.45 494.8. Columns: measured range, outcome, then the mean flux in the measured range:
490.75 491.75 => 0.00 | 11.8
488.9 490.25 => -0.09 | 12.7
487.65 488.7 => 0.05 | 11.3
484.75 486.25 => -0.46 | 15.6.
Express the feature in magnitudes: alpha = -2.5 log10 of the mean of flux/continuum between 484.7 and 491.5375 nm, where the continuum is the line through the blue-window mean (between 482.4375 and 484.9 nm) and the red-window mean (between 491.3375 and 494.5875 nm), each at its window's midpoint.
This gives -0.07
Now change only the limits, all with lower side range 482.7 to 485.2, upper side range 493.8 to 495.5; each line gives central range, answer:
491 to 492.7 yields 0.06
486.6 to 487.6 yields 0.14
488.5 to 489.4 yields 0.01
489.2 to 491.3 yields -0.01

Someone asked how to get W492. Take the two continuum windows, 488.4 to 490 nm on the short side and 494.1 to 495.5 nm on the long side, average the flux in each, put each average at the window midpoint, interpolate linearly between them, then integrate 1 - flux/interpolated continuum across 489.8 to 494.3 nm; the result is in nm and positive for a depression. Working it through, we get 0.186 nm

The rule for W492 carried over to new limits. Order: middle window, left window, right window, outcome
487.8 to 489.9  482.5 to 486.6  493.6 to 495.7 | 0.19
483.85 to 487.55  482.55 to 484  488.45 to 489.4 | -0.33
